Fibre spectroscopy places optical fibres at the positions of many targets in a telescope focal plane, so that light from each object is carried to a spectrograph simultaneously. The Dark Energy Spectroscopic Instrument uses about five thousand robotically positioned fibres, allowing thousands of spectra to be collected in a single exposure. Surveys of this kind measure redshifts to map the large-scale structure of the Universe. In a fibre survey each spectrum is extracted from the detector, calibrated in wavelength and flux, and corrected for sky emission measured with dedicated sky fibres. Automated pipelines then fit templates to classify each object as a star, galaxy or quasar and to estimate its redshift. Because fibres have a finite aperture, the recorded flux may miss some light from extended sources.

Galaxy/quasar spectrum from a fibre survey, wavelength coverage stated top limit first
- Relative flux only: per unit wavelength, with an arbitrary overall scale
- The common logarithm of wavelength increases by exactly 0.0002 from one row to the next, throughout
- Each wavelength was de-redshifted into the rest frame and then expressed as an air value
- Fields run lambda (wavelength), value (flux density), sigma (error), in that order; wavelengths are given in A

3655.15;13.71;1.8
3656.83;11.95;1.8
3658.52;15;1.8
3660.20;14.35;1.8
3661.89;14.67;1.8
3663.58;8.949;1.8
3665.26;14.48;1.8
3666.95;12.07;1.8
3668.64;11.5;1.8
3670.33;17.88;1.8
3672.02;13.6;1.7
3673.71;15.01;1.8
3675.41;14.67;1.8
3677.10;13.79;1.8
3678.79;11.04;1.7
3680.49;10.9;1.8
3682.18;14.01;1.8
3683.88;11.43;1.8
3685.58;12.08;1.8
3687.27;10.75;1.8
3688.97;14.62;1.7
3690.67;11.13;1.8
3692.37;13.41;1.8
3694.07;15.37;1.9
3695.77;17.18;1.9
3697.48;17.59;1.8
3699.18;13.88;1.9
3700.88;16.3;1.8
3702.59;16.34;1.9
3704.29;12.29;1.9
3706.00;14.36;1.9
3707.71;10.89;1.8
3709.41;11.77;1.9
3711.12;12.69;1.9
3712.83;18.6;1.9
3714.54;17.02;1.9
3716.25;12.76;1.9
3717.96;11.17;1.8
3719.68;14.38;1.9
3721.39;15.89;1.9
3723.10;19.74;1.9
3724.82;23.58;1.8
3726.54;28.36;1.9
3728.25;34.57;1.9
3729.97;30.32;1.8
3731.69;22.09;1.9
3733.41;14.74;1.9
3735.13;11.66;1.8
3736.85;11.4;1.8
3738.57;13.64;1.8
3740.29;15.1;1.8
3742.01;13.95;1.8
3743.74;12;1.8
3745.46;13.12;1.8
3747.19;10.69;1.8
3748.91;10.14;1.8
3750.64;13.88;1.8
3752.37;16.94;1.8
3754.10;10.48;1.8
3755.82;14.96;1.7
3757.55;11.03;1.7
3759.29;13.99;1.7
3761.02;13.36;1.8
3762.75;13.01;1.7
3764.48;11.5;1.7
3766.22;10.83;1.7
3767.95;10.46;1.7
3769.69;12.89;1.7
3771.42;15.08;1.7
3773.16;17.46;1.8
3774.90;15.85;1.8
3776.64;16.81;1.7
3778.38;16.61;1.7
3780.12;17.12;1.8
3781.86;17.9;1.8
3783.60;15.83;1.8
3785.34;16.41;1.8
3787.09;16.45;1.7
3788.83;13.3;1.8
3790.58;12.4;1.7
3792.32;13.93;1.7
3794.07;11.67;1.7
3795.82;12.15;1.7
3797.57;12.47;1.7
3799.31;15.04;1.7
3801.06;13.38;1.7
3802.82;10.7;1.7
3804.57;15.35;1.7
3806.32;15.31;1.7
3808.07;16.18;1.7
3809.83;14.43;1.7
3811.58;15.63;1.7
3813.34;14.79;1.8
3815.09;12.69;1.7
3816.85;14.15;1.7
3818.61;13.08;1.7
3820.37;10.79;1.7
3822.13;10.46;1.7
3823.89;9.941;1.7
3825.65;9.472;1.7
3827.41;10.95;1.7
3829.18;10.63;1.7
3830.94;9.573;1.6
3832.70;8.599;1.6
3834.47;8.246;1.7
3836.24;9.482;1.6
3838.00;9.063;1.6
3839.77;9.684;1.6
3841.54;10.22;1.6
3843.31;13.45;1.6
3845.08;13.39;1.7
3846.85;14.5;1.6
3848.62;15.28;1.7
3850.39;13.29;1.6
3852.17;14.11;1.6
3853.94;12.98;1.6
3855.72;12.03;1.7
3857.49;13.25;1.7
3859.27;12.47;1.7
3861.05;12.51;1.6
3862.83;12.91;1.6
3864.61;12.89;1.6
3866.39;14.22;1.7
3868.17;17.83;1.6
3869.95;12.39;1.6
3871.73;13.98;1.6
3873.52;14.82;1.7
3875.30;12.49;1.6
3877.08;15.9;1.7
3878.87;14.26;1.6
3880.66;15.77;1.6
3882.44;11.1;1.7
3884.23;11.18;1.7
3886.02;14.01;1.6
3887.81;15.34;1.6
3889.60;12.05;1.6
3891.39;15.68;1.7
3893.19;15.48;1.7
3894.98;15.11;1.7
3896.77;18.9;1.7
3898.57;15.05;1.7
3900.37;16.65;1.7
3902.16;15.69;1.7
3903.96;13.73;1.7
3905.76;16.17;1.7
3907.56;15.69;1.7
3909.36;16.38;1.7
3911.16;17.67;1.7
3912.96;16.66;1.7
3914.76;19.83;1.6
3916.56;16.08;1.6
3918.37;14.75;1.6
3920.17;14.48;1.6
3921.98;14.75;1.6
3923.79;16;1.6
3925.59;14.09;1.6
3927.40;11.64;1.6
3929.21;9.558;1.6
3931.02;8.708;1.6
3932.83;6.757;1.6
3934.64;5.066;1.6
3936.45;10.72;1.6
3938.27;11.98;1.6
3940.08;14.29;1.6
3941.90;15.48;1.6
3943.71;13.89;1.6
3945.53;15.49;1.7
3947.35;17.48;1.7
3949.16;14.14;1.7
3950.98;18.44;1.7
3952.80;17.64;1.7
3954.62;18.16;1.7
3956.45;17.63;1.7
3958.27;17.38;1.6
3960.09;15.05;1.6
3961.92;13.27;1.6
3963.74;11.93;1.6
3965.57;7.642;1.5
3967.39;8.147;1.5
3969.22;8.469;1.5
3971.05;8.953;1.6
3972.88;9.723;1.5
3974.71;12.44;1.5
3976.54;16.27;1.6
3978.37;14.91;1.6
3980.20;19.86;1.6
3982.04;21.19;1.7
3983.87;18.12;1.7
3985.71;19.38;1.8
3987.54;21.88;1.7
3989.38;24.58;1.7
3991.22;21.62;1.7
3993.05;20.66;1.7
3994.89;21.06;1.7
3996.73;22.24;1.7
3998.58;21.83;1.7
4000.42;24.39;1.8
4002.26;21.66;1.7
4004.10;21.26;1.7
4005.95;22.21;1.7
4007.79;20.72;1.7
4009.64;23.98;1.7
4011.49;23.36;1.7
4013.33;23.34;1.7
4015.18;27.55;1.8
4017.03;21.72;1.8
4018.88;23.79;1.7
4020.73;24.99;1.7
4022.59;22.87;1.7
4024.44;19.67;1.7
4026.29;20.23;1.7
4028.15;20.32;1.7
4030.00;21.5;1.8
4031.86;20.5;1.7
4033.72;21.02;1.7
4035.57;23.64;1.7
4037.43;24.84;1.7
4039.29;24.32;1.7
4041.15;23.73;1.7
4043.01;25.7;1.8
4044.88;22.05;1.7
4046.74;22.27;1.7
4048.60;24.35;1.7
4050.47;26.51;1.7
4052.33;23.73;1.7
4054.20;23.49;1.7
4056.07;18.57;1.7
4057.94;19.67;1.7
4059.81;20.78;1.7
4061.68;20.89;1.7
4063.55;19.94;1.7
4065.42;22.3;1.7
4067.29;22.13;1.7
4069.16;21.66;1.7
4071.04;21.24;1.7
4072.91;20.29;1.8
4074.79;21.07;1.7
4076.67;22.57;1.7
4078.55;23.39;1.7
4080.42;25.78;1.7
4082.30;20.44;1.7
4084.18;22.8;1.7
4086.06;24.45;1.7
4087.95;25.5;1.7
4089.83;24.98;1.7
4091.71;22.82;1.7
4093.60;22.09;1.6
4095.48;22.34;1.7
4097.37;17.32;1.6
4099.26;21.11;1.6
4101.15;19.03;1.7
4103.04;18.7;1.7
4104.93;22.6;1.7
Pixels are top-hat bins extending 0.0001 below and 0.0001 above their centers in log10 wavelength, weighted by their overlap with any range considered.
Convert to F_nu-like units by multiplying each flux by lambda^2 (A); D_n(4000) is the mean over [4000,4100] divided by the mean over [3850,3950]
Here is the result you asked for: 1.73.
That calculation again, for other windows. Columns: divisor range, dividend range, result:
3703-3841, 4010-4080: 1.83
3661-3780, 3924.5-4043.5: 1.40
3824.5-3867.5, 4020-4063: 2.09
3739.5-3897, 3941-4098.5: 1.69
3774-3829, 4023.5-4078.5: 1.81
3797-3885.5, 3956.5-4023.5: 1.60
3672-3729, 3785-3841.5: 0.85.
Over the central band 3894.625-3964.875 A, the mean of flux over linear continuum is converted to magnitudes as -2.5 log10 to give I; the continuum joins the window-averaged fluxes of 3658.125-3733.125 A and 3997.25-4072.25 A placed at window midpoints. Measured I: 0.35 mag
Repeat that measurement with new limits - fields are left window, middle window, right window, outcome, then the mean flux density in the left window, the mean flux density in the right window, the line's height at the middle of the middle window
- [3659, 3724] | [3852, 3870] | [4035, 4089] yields 0.31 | 13.9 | 22.7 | 17.9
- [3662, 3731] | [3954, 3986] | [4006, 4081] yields 0.42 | 15.4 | 22.5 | 21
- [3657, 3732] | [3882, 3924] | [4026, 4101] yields 0.25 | 15.4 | 22.3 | 19.3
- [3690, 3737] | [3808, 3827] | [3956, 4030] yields 0.36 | 16.9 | 19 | 17.7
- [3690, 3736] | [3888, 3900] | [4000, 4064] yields 0.29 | 17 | 22.6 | 20.2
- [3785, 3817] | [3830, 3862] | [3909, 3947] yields 0.17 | 14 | 13.5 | 13.8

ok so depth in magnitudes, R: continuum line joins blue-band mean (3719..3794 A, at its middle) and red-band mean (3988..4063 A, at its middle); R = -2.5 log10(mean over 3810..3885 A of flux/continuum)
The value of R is 0.39 mag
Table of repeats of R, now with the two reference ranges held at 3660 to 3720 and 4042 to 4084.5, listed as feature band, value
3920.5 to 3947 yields 0.497 mag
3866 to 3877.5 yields 0.227 mag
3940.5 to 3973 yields 0.379 mag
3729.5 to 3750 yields 0.014 mag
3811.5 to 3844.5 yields 0.460 mag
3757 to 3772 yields 0.231 mag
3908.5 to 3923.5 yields 0.158 mag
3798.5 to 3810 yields 0.141 mag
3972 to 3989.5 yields 0.162 mag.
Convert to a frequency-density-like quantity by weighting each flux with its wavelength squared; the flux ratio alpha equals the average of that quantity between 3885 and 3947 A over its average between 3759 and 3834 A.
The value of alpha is 1.1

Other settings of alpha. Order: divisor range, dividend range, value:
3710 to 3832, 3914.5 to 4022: 1.28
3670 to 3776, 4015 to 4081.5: 1.79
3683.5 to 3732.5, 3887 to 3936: 0.96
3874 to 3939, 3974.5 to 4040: 1.62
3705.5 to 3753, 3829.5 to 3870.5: 0.80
